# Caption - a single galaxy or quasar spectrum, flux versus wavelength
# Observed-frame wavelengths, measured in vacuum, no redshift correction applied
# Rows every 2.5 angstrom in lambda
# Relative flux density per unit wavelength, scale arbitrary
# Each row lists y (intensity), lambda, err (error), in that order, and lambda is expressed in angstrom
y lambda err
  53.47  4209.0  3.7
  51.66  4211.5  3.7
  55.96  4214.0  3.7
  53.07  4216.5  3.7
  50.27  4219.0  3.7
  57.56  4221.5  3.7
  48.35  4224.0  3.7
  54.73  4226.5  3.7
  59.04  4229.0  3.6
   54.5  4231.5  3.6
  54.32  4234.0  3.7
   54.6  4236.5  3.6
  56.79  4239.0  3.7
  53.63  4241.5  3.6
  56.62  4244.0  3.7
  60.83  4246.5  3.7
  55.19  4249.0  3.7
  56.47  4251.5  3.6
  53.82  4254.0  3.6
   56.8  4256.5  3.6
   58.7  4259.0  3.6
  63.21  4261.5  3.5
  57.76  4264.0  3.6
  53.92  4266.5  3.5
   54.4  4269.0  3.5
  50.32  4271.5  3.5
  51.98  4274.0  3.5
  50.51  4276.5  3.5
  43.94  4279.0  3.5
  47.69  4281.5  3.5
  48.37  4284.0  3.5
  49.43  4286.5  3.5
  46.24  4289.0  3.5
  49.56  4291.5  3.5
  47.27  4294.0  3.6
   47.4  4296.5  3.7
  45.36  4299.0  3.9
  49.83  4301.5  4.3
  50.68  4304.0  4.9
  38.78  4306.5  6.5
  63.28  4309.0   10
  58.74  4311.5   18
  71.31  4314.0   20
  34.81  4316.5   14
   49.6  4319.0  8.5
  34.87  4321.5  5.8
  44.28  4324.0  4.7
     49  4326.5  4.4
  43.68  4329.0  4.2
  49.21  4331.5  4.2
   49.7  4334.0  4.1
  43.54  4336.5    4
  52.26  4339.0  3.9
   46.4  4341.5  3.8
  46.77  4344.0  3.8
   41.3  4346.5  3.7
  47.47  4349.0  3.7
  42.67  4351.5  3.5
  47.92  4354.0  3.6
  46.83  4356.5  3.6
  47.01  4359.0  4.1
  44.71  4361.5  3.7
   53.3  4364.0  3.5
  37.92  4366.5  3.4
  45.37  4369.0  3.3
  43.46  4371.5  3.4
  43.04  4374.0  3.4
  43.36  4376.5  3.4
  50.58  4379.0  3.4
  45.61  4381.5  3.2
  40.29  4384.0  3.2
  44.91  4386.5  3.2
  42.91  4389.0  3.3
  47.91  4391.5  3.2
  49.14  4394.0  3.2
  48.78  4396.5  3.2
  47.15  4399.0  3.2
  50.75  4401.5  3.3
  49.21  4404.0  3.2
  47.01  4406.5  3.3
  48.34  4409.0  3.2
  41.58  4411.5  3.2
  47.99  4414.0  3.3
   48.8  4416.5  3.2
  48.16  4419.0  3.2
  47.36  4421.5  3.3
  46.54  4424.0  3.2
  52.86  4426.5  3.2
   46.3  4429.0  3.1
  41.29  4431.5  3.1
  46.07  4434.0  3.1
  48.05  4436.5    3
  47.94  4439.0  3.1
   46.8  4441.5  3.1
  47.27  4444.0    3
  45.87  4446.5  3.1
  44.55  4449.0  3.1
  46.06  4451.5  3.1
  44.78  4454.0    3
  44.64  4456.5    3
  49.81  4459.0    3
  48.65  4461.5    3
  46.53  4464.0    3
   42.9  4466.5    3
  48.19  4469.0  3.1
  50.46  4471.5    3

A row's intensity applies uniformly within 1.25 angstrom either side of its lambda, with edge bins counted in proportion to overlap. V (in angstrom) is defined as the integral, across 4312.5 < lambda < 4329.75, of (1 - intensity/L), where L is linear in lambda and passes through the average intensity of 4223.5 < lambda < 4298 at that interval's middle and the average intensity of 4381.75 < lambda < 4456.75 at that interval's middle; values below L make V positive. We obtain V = 1.3 angstrom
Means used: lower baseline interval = 53.2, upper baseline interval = 46.7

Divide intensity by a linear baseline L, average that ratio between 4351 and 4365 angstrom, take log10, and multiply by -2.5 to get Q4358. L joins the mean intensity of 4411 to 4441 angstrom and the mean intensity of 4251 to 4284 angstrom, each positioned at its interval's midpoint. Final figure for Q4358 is 0.059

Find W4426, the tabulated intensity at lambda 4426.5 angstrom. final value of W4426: 52.86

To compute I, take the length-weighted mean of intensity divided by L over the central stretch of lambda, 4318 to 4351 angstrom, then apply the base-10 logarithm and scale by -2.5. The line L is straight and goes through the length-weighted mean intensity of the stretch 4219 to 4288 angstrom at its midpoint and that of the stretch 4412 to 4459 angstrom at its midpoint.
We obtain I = 0.11 mag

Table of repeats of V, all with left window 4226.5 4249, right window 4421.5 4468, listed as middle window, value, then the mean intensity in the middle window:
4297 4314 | 0.17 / 52.4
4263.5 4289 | 1.86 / 50.4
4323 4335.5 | 1.14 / 47.2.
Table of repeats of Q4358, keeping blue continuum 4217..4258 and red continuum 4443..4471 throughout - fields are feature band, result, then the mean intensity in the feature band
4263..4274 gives 0.00 mag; 53.8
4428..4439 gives 0.04 mag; 45.7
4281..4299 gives 0.11 mag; 47.8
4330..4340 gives 0.06 mag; 48.5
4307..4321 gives -0.03 mag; 53.5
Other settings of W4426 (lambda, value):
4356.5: 46.83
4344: 46.77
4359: 47.01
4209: 53.47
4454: 44.78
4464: 46.53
